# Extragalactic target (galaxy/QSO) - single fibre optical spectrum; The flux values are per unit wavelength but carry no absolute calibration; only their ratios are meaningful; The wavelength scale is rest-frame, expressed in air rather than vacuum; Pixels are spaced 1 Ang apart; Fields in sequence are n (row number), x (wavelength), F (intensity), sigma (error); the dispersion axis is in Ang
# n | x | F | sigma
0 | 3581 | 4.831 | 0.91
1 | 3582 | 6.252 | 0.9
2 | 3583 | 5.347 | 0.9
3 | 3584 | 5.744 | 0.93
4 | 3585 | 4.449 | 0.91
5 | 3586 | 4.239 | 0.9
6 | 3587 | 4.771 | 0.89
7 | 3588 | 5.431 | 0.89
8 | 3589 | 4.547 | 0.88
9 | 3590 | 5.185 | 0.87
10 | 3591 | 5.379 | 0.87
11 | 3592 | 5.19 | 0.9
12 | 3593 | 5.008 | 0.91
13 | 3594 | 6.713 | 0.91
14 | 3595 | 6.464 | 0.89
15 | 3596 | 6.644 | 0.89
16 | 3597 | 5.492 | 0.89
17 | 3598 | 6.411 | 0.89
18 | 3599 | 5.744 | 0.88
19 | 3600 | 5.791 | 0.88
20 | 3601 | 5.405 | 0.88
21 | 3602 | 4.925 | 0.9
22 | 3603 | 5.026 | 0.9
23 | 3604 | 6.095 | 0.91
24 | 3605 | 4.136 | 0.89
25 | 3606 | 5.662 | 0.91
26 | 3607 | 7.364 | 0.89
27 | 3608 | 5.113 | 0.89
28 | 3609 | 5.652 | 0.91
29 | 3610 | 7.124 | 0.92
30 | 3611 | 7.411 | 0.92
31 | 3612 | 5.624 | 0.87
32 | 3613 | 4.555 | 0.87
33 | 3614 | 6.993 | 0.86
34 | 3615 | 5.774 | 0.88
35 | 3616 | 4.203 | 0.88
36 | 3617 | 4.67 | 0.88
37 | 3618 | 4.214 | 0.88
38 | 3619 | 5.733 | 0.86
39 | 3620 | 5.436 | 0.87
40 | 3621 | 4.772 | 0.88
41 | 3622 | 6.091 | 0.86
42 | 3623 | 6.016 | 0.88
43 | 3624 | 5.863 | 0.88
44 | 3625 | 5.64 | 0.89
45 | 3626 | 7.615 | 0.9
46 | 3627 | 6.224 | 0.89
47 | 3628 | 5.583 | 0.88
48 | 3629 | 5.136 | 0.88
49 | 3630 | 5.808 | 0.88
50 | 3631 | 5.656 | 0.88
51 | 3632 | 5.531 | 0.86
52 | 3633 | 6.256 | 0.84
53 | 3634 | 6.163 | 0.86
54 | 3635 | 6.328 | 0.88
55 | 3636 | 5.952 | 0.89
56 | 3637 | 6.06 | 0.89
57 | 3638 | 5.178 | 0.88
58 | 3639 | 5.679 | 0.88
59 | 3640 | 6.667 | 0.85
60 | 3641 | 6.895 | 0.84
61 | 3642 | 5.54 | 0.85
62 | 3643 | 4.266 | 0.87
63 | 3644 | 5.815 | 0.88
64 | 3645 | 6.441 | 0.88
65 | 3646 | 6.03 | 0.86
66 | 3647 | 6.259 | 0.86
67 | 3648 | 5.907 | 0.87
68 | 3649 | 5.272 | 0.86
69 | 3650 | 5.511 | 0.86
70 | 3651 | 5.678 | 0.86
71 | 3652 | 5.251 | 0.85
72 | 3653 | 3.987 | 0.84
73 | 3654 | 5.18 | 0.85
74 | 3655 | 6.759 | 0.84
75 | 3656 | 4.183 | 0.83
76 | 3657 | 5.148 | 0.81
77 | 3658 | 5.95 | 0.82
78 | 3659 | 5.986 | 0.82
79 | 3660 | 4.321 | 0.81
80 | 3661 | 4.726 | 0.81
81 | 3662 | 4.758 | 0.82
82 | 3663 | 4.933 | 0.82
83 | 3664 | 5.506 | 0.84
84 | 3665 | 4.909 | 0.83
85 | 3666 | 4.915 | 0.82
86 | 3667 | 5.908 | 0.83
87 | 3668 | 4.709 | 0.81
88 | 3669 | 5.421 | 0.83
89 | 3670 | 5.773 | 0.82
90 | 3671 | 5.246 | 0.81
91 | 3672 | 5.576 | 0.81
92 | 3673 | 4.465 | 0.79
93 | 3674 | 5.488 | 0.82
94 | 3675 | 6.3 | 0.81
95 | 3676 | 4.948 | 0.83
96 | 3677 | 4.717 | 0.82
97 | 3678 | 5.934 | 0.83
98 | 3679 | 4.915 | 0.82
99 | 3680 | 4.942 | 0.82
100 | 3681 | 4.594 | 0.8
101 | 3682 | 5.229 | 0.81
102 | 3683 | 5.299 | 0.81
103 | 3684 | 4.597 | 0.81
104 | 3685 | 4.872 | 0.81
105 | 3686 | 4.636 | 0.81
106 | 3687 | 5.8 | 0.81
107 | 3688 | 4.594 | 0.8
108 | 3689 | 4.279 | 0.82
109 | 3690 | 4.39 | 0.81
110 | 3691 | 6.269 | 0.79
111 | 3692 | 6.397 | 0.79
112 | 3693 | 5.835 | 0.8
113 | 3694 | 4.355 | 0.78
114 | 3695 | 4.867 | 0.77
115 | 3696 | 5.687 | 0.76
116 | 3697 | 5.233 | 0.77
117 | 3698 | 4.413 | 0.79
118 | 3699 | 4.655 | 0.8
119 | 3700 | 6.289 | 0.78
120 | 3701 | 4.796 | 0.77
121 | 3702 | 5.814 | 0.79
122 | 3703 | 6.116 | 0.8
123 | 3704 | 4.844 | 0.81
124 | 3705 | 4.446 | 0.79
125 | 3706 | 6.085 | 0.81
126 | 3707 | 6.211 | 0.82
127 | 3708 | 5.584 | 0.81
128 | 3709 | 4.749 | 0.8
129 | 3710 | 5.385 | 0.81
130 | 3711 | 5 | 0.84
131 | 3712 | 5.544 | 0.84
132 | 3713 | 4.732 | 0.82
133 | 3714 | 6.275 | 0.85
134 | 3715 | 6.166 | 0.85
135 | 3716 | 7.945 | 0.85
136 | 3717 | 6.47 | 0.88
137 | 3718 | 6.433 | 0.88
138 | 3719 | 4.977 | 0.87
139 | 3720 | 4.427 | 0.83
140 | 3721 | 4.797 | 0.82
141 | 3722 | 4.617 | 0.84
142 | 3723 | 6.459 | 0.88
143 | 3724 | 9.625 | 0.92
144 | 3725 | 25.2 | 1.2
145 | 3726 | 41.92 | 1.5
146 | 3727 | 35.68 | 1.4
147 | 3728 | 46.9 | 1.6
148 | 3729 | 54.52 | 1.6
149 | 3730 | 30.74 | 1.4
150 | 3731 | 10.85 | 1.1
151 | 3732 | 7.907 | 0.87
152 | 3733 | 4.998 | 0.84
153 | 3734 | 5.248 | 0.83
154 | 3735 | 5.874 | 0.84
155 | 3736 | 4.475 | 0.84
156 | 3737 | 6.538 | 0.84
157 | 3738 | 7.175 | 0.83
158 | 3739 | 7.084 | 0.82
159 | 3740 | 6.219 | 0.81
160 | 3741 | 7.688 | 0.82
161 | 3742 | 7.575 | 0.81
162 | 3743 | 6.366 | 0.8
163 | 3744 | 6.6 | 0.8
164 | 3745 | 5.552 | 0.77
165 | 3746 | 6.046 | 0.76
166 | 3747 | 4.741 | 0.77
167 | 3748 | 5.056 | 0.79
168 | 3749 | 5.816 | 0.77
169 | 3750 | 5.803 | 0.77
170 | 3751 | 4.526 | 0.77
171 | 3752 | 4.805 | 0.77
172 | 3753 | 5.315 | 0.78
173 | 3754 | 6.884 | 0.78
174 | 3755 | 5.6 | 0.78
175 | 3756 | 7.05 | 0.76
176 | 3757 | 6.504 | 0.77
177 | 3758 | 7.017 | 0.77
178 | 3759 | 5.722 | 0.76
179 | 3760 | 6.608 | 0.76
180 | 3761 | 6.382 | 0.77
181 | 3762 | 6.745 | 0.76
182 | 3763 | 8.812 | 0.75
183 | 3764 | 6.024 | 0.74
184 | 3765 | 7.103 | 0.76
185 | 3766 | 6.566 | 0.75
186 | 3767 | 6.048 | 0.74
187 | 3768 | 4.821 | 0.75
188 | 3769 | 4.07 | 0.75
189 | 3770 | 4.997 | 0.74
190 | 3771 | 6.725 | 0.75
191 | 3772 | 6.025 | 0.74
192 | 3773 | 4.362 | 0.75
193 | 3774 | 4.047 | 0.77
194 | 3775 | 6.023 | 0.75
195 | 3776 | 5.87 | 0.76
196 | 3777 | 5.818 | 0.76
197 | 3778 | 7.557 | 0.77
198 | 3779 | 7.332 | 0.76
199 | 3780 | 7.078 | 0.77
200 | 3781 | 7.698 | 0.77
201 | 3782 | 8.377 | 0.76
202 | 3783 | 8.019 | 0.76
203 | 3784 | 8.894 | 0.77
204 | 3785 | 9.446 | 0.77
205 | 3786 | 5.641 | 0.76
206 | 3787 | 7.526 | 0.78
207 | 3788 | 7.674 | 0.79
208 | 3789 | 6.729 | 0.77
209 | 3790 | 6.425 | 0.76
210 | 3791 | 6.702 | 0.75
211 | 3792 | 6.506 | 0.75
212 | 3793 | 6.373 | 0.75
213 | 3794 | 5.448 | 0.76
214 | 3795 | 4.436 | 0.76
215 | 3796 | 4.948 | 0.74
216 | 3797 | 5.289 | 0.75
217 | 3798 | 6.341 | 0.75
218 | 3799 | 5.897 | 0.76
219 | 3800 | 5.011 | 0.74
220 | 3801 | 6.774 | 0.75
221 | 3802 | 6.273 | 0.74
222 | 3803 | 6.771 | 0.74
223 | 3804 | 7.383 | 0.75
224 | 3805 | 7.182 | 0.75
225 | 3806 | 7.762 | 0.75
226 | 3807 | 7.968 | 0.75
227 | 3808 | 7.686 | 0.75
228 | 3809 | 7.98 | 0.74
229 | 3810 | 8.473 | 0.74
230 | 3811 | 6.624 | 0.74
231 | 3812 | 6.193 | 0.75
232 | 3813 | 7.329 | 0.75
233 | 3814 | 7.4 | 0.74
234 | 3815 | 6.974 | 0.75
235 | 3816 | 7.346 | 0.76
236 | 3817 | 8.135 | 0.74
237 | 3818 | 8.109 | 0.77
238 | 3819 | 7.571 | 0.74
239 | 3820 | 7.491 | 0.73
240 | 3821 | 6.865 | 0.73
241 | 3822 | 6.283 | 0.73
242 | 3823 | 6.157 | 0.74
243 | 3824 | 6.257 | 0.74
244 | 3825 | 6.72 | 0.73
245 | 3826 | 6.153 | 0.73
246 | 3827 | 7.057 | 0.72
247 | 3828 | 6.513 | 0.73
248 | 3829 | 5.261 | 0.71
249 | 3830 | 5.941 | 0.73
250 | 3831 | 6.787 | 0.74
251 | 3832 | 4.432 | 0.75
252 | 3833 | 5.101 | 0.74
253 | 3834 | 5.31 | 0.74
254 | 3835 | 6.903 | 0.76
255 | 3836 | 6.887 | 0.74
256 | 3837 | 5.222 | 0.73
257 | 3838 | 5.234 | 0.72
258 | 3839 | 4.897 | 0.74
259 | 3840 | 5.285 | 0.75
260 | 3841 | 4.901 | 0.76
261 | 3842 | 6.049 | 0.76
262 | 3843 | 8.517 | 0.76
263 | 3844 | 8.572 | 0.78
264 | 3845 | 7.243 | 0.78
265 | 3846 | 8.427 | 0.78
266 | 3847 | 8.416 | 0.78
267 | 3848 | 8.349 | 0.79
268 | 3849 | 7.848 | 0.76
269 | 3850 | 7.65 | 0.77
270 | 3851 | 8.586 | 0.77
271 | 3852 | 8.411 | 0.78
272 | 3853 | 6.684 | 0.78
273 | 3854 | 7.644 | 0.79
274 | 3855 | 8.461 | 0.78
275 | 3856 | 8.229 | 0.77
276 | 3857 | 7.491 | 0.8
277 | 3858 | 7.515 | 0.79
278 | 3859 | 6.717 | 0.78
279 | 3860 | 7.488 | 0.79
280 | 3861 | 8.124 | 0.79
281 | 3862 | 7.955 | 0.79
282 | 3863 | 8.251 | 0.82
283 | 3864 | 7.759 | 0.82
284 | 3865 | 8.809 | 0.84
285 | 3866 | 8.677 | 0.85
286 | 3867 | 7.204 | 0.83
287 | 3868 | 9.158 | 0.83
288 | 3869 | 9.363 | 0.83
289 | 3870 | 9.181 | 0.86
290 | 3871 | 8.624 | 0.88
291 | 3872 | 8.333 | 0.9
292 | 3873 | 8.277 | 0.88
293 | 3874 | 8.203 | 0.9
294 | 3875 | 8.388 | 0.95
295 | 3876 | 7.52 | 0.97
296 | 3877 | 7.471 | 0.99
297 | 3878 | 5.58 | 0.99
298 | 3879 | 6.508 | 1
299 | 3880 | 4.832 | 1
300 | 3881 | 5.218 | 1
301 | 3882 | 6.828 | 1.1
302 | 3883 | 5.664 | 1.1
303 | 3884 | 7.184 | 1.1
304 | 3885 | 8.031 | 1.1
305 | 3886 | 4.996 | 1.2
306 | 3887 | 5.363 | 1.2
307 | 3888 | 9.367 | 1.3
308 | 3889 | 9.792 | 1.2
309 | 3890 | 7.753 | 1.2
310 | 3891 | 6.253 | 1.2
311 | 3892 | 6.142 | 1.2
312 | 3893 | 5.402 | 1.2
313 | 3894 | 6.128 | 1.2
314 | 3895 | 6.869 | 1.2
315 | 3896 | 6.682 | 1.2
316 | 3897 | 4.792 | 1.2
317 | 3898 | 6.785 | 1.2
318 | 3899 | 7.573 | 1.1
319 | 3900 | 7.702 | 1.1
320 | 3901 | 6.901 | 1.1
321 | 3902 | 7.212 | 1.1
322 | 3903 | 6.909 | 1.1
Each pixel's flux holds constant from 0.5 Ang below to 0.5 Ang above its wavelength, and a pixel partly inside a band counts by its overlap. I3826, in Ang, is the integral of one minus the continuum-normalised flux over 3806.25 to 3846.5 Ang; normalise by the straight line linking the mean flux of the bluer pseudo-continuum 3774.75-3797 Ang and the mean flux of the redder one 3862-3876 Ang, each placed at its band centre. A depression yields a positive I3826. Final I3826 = 4.6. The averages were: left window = 6.82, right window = 8.43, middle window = 6.71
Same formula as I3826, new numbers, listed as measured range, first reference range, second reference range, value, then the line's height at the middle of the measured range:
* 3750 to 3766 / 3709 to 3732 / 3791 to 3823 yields 7.0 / 11.3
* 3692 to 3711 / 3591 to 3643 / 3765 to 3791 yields 2.7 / 6.19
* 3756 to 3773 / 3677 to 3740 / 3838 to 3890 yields 4.3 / 8.35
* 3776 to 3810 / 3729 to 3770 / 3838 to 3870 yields 2.9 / 7.54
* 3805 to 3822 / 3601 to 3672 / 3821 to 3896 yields -1.7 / 6.78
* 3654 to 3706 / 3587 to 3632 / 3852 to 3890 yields 8.3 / 6.18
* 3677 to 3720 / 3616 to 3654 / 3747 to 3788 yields 4.7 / 6.01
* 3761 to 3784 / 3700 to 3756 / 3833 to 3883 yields 6.2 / 8.79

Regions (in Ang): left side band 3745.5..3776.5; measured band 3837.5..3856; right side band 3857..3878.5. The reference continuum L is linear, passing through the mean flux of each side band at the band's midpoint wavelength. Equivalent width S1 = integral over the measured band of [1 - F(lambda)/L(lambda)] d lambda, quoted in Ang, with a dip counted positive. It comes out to 0.7 Ang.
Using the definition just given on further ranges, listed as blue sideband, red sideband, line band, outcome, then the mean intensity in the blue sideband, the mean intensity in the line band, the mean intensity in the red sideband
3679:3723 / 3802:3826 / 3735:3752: -0.03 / 5.33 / 6.04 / 7.2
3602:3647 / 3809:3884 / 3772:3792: -0.32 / 5.77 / 6.87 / 7.17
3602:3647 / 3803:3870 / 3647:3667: 2.47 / 5.77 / 5.25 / 7.21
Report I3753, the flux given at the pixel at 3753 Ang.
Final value 5.315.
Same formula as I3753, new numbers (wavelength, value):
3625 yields 5.64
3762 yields 6.745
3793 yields 6.373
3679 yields 4.915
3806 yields 7.762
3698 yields 4.413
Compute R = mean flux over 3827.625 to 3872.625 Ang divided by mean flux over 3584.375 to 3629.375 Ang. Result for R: 1.3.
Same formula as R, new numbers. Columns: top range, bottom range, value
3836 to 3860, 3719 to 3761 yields 0.66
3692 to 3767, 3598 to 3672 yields 1.55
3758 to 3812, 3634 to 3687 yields 1.22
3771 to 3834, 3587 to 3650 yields 1.17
